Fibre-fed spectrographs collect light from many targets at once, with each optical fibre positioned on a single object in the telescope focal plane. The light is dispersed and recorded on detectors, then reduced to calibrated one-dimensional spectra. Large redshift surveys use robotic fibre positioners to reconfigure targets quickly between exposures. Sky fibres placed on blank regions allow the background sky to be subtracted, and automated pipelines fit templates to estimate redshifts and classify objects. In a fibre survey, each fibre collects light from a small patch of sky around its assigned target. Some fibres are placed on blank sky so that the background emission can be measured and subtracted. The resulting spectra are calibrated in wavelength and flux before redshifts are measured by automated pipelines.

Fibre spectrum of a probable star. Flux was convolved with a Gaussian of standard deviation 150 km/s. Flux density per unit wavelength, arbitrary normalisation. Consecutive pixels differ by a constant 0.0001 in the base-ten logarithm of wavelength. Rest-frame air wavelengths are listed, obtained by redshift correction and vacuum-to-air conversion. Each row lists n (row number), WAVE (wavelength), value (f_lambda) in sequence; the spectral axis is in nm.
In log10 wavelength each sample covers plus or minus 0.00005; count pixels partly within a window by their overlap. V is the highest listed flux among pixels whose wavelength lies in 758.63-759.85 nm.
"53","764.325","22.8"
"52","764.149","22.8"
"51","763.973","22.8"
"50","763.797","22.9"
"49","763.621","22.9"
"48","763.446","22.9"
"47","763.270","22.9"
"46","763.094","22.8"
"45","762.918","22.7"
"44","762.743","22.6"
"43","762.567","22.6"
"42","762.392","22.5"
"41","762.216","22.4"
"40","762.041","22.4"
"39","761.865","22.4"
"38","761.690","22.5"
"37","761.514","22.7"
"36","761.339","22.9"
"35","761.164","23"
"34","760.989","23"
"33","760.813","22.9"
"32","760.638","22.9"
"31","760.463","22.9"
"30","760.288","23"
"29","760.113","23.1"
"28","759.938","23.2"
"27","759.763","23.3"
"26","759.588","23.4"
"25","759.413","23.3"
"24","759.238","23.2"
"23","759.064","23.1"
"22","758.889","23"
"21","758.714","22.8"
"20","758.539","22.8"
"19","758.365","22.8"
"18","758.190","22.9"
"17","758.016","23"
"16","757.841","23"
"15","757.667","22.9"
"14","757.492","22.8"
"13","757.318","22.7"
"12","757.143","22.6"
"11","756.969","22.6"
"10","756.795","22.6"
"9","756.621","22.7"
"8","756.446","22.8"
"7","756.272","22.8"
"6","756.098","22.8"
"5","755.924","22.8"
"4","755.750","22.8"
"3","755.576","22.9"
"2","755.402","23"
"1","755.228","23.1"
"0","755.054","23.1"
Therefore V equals 23.4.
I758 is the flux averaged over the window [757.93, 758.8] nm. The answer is 22.9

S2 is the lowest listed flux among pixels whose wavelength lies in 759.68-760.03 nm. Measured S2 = 23.2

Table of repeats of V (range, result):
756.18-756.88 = 22.8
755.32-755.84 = 23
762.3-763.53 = 22.9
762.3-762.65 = 22.6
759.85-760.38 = 23.2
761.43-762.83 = 22.7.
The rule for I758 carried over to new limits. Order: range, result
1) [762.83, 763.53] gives 22.8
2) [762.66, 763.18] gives 22.7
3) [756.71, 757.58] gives 22.7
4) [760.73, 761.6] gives 22.9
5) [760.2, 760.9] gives 22.9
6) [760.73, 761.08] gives 22.9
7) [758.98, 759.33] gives 23.2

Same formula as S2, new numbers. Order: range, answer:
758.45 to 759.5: 22.8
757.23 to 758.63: 22.7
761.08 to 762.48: 22.4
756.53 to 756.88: 22.6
